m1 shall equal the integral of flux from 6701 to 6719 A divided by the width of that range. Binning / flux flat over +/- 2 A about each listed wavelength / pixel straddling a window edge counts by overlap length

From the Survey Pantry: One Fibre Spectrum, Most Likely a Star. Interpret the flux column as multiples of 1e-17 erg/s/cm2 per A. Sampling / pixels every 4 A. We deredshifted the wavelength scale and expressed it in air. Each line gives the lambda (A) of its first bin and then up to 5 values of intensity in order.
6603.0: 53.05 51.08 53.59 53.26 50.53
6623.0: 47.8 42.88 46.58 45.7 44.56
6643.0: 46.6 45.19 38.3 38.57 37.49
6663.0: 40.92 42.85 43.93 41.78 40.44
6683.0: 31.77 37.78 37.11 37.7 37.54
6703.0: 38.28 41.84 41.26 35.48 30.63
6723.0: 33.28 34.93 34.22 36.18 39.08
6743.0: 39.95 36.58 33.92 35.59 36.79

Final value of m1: 38.3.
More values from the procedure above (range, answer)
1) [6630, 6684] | 41.9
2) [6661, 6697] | 39.4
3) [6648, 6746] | 38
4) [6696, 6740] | 36.6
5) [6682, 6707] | 37.3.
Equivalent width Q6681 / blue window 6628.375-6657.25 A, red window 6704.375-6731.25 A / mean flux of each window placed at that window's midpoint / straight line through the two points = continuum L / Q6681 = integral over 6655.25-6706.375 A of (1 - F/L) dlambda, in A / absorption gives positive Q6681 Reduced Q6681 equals 1.0 A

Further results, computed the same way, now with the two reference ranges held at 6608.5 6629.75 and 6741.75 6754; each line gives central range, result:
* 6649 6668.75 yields 2.56 A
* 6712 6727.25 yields 2.11 A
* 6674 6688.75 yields 1.91 A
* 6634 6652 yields 1.08 A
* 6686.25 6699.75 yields 1.46 A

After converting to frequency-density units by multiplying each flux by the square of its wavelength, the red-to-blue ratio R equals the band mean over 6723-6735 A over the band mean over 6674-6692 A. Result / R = 0.93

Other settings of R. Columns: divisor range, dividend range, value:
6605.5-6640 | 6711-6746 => 0.76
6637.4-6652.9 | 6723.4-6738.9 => 0.83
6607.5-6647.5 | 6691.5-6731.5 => 0.78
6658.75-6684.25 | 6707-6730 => 0.90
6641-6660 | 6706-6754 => 0.90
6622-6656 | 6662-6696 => 0.90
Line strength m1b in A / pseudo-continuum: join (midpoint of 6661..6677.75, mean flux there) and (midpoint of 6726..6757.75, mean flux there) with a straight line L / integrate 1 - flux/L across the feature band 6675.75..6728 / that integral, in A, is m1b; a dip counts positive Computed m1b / 3.6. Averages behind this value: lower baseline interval 42.3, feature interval 36.9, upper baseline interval 36.4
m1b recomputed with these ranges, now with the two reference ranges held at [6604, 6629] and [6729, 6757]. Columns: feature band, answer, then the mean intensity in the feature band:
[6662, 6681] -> 0.9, 42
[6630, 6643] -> 0.6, 45.7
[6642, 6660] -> 2.0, 41.1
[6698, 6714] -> 0.3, 39.6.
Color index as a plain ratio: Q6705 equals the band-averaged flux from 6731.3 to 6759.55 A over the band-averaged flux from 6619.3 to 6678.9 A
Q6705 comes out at 0.8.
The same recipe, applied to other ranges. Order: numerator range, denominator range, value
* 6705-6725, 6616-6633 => 0.77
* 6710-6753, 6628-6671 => 0.84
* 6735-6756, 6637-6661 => 0.89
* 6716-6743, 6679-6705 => 0.95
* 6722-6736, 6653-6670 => 0.86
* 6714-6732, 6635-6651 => 0.75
